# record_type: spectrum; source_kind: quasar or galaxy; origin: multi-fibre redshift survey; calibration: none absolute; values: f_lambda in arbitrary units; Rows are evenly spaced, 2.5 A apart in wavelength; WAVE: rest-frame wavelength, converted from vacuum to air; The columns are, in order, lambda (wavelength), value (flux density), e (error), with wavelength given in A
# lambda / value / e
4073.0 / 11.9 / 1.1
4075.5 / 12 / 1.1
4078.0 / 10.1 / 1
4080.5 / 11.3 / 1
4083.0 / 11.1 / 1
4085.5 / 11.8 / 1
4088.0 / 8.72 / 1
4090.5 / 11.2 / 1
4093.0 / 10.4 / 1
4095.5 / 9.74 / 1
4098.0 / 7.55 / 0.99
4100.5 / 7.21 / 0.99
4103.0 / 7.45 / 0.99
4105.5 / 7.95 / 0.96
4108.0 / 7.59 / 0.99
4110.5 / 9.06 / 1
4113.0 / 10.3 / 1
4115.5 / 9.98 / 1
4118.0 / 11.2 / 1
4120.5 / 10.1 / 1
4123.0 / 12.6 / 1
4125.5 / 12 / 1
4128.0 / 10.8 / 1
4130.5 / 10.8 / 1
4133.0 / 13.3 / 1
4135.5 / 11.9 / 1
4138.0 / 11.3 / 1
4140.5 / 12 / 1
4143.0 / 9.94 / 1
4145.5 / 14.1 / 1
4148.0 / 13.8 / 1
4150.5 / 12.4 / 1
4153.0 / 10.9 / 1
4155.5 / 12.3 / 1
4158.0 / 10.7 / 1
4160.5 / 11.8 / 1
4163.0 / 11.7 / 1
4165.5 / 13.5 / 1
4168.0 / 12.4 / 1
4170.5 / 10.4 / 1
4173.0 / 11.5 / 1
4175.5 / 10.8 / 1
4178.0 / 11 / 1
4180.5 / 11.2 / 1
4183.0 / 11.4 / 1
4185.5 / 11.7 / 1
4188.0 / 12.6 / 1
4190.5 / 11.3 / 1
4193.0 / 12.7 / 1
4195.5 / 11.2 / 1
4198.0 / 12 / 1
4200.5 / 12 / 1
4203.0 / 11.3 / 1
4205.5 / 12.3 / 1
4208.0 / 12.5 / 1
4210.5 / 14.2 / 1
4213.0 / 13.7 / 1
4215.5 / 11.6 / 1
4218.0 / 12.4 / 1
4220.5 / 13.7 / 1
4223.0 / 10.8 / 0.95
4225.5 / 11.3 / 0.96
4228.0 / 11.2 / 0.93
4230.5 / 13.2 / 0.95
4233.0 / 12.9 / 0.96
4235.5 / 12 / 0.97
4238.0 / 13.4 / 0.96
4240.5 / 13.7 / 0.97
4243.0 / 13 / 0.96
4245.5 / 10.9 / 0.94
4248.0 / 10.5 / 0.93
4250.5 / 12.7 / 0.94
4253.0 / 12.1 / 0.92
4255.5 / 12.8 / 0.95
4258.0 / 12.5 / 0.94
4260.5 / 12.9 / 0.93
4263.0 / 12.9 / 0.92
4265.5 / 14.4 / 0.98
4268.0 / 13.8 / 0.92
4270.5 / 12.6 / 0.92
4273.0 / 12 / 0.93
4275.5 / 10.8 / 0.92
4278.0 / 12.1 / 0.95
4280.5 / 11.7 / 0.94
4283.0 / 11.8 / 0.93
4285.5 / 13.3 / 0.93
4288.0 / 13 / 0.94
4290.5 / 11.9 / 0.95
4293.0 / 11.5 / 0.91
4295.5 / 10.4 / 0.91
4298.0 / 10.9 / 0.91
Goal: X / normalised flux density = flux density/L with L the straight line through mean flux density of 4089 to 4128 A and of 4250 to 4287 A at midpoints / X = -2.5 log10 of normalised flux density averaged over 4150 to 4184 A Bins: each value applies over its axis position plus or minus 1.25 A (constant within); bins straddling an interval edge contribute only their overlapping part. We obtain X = -0.08 mag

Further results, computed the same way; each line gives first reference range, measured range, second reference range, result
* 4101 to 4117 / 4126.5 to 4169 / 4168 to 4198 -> -0.18 mag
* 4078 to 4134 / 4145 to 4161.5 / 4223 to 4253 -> -0.13 mag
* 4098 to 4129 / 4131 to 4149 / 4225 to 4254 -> -0.20 mag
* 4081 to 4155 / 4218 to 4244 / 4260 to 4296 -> -0.06 mag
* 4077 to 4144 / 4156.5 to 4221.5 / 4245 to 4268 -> -0.04 mag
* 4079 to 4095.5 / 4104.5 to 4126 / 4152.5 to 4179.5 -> 0.10 mag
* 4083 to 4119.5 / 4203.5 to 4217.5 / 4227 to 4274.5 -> -0.09 mag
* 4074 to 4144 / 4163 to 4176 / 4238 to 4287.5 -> -0.06 mag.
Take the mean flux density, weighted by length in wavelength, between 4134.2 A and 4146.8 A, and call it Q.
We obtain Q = 11.9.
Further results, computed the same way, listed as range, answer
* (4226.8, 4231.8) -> 12.2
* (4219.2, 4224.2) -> 12.3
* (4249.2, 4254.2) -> 12.4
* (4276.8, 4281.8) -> 11.9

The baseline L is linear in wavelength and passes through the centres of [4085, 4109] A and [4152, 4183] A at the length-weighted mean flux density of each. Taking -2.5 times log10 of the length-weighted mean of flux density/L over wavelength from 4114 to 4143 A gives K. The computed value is -0.13 mag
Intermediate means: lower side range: 8.89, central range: 11.4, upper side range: 11.5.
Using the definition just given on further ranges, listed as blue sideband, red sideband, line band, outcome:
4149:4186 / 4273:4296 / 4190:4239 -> -0.05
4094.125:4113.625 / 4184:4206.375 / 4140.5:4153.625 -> -0.22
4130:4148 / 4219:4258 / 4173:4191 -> 0.07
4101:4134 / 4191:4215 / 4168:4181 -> 0.05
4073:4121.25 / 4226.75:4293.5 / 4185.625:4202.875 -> -0.05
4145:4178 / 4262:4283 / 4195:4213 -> -0.02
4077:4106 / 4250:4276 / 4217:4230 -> 0.01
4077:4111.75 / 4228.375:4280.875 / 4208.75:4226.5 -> -0.07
